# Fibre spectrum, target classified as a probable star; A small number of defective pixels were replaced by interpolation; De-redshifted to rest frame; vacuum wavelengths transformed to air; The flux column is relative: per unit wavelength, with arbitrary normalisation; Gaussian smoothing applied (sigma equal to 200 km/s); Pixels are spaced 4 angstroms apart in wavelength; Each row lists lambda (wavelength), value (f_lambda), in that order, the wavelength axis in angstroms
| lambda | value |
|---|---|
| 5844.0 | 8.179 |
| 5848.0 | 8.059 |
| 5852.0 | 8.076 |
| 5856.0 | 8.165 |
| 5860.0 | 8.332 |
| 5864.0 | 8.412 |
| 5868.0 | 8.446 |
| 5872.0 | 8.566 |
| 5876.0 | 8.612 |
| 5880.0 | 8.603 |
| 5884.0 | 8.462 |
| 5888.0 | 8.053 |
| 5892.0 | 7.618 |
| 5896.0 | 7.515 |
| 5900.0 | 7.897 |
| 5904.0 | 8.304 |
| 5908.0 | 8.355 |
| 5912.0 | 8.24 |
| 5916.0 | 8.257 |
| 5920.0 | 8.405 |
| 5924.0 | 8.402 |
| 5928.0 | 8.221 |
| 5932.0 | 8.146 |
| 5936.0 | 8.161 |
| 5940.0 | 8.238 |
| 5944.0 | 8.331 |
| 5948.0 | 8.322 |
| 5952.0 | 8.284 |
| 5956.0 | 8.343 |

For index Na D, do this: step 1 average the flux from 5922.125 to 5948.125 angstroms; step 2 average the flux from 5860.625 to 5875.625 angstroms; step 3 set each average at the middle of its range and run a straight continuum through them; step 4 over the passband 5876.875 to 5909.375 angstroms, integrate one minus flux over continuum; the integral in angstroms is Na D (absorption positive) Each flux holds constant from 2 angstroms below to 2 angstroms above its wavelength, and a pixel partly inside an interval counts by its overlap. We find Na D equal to 1.1 angstroms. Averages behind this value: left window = 8.48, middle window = 8.11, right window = 8.26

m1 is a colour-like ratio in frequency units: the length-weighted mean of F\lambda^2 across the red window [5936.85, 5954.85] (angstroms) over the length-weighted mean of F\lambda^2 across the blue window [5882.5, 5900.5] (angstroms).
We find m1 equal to 1.07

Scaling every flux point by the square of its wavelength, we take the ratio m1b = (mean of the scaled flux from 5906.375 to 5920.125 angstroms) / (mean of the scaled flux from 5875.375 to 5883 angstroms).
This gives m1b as 1.0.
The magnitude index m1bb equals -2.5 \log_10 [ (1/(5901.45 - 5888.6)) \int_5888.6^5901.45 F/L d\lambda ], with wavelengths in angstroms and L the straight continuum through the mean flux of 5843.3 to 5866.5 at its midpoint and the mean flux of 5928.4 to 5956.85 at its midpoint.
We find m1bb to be 0.07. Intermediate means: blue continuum 8.21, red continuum 8.26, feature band 7.71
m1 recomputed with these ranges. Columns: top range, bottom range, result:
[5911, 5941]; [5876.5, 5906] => 1.03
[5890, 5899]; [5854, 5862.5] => 0.93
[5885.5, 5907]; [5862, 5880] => 0.94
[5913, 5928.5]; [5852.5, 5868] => 1.02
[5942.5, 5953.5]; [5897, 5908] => 1.04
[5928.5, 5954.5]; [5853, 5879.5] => 1.00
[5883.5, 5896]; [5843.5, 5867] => 0.97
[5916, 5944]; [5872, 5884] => 0.98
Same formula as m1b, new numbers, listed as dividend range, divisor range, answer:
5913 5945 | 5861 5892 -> 1.00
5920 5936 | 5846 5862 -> 1.04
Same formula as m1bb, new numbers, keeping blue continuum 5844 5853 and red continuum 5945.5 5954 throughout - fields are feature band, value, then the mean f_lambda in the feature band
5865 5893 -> -0.03 mag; 8.37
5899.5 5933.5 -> 0.00 mag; 8.26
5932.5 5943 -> 0.01 mag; 8.2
